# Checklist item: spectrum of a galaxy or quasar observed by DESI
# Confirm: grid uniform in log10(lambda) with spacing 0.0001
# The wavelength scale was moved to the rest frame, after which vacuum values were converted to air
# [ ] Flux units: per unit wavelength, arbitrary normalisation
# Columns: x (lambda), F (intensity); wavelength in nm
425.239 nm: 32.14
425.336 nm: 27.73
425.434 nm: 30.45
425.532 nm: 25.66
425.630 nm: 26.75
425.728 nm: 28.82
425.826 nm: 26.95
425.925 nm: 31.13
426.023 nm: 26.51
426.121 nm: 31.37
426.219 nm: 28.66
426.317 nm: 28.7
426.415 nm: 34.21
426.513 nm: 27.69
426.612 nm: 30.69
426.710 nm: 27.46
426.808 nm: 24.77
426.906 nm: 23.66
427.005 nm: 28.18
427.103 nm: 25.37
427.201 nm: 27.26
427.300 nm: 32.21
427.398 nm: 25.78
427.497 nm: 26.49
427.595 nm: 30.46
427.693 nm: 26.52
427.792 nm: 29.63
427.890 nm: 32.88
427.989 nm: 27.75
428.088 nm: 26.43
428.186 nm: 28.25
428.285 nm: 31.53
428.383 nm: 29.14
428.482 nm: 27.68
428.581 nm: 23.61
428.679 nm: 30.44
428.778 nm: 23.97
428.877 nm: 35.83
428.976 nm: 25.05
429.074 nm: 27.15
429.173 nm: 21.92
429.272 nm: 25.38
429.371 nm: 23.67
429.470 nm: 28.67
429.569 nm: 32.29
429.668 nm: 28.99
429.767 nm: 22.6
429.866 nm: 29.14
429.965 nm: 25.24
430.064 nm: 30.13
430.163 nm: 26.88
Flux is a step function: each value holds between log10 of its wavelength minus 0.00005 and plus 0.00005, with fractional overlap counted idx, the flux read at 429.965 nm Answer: 25.24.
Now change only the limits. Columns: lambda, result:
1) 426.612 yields 30.69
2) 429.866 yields 29.14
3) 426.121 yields 31.37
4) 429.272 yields 25.38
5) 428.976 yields 25.05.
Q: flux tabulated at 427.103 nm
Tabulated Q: 25.37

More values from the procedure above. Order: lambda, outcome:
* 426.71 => 27.46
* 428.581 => 23.61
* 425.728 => 28.82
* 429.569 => 32.29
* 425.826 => 26.95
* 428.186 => 28.25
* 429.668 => 28.99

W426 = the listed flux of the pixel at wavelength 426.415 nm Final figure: 34.21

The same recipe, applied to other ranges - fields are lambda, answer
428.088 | 26.43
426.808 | 24.77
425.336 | 27.73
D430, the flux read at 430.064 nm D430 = 30.13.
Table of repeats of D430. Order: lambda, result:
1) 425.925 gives 31.13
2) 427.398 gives 25.78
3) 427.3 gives 32.21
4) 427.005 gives 28.18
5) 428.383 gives 29.14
